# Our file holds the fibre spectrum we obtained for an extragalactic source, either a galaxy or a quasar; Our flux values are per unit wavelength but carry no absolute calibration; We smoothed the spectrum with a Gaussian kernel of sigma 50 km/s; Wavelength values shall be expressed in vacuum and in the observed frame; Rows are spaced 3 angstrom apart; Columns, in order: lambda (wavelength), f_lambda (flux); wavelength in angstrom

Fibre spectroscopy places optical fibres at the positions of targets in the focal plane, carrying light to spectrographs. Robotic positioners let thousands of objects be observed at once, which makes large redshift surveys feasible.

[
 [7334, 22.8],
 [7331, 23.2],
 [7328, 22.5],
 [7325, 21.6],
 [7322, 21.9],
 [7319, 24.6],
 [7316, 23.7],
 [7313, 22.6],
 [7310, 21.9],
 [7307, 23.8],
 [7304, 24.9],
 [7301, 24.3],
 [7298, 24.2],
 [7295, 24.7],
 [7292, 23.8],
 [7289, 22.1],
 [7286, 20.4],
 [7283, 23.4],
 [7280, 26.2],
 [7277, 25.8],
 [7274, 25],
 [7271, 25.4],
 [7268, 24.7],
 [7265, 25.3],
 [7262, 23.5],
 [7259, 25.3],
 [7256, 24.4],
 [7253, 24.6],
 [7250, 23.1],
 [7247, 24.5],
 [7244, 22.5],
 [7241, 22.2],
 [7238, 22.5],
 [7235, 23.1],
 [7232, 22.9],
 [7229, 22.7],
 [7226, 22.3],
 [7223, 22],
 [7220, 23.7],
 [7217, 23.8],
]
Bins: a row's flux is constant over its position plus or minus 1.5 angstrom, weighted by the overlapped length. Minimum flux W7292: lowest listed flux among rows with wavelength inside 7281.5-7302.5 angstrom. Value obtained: 20.4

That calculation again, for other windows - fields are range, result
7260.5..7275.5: 23.5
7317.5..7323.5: 21.9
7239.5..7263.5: 22.2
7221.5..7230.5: 22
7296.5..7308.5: 23.8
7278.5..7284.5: 23.4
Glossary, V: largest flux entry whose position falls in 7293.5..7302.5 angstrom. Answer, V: 24.7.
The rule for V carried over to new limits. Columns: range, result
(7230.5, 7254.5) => 24.6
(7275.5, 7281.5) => 26.2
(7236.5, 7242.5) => 22.5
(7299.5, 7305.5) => 24.9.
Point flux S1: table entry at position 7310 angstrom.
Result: 21.9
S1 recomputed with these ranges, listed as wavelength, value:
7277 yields 25.8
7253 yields 24.6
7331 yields 23.2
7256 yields 24.4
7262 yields 23.5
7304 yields 24.9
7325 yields 21.6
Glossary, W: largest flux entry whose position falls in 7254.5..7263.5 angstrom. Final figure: 25.3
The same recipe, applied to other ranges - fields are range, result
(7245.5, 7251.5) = 24.5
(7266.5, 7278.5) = 25.8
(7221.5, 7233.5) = 22.9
